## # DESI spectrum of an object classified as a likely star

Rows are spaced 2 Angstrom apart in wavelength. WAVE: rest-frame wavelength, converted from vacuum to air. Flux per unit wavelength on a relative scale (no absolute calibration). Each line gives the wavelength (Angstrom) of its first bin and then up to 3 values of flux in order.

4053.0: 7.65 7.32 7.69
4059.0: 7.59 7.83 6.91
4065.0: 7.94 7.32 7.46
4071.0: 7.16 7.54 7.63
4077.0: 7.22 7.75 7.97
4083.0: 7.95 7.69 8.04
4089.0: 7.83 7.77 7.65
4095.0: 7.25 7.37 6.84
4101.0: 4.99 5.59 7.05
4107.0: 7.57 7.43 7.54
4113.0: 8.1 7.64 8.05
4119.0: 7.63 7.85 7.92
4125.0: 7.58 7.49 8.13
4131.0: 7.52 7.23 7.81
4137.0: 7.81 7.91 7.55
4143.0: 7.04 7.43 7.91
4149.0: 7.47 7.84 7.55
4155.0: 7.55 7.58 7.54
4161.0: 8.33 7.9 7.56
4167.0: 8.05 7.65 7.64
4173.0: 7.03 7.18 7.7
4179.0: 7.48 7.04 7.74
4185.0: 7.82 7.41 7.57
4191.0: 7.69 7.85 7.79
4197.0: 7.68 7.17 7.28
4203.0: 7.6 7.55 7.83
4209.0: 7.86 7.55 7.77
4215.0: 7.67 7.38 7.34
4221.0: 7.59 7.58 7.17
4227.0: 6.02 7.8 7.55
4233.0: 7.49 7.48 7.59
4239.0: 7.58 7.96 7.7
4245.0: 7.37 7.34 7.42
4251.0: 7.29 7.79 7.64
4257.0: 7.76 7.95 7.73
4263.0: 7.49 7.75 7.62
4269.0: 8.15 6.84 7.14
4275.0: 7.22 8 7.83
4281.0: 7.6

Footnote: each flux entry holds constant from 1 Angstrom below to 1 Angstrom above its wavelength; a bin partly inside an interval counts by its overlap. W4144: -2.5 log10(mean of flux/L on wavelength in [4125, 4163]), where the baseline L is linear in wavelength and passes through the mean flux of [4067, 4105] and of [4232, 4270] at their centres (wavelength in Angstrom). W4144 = -0.03 mag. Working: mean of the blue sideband 7.31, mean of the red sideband 7.64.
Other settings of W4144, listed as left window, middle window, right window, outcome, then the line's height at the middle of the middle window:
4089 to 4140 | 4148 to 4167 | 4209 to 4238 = -0.040 mag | 7.44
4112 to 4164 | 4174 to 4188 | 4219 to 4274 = 0.021 mag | 7.63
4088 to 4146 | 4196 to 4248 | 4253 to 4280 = 0.011 mag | 7.57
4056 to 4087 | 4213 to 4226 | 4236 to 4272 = 0.018 mag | 7.61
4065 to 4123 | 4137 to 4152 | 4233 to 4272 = -0.017 mag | 7.49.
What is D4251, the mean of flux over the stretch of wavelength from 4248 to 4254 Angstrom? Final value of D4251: 7.5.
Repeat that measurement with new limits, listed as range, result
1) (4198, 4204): 7.35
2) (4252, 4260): 7.79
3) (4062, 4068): 7.39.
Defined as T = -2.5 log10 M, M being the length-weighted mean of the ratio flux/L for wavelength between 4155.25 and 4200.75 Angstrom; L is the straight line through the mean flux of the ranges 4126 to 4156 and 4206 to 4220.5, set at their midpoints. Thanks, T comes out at 0.00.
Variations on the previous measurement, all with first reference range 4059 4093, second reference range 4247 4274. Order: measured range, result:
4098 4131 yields 0.04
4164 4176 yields 0.01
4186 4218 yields 0.00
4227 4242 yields 0.01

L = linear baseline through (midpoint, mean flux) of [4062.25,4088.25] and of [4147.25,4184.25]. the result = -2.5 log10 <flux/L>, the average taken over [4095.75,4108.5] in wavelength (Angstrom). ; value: 0.15 mag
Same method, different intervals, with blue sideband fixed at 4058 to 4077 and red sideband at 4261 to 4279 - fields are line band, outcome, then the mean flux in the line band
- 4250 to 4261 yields -0.02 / 7.69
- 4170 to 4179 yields 0.02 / 7.4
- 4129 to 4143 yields -0.02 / 7.63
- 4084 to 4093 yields -0.05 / 7.81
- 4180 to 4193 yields -0.01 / 7.57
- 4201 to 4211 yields -0.02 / 7.65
